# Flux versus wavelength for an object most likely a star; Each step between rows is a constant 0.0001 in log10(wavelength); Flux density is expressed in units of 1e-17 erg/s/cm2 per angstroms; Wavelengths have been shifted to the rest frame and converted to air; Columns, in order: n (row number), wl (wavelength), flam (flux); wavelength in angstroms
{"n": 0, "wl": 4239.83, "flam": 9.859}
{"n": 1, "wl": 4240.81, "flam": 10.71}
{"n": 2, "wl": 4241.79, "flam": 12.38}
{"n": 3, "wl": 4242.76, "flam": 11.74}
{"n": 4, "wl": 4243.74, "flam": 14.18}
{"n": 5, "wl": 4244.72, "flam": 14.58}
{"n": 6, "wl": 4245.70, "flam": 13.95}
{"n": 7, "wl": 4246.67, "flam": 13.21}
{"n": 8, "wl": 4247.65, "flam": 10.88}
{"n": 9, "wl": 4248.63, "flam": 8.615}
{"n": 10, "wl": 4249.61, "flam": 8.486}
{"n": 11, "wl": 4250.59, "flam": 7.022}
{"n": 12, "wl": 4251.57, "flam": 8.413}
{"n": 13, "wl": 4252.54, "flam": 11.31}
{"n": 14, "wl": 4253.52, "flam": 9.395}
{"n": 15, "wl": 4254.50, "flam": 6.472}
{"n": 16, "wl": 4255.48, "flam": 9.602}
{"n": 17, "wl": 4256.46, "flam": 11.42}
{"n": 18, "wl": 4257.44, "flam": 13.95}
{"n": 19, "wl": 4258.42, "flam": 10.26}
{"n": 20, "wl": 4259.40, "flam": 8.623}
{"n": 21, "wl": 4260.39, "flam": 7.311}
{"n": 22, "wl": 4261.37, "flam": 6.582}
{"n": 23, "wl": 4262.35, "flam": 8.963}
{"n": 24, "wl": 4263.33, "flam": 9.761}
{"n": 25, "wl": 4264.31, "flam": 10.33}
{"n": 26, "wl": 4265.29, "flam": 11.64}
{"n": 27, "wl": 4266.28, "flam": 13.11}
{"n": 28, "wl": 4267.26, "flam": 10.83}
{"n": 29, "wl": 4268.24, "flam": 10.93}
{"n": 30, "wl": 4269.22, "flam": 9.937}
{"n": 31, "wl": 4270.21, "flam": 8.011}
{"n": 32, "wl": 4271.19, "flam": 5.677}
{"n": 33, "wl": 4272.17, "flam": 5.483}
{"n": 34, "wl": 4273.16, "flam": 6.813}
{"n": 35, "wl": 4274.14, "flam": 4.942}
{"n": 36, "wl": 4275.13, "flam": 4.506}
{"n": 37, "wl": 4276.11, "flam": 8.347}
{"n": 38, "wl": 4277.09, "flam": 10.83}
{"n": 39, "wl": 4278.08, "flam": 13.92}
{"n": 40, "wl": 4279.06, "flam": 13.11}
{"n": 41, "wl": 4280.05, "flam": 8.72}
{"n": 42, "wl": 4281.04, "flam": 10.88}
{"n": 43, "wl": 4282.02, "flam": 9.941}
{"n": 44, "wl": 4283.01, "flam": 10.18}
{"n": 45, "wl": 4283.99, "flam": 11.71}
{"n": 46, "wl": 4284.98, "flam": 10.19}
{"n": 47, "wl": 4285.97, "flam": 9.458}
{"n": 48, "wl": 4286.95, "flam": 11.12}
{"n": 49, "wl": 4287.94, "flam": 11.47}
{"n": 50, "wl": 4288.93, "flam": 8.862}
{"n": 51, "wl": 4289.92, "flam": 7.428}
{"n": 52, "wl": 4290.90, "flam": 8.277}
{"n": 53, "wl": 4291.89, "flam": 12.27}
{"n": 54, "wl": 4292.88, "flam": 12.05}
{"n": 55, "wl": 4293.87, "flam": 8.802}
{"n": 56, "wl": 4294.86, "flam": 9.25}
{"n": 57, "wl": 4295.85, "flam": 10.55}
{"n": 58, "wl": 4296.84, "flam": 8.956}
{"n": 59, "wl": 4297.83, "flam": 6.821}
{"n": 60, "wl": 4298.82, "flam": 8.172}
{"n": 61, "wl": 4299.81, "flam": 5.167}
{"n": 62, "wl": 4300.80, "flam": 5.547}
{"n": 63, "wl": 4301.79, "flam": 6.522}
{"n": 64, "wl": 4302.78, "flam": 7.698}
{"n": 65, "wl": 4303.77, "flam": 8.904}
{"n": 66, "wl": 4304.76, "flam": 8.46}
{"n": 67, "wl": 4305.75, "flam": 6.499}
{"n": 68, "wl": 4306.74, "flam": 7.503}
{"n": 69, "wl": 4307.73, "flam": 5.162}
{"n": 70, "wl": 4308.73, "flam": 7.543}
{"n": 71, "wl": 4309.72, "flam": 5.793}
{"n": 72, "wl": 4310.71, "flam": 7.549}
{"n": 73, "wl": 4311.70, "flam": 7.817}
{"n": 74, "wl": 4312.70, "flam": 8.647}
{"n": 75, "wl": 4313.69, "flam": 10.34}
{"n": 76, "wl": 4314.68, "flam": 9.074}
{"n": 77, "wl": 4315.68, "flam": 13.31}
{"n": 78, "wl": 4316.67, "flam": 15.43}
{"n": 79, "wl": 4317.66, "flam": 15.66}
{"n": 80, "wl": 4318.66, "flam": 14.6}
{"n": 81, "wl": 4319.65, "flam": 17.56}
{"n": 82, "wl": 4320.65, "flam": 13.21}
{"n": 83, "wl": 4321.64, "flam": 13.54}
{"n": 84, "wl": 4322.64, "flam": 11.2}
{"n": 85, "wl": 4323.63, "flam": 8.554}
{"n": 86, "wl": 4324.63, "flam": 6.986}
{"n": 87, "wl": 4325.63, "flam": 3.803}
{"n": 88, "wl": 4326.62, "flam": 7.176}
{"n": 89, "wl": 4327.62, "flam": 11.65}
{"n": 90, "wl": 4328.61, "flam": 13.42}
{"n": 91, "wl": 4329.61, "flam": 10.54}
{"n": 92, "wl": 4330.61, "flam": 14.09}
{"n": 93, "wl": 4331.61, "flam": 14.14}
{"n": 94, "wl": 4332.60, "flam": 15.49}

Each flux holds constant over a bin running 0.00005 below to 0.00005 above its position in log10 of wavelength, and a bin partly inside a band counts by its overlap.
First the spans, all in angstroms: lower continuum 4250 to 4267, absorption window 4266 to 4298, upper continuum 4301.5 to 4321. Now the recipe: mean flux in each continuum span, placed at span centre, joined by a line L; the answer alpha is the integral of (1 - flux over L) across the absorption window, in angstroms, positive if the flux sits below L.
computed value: 0.86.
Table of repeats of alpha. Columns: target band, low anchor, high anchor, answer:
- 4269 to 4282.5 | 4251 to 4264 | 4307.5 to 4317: 0.9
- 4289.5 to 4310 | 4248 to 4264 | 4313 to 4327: 5.2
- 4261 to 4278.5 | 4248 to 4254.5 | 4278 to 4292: 1.3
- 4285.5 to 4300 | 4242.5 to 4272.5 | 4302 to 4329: 0.9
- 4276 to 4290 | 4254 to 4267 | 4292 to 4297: -0.7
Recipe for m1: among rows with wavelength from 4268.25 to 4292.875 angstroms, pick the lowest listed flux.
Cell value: 4.506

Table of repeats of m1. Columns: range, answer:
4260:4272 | 5.677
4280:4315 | 5.162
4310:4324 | 7.549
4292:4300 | 5.167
